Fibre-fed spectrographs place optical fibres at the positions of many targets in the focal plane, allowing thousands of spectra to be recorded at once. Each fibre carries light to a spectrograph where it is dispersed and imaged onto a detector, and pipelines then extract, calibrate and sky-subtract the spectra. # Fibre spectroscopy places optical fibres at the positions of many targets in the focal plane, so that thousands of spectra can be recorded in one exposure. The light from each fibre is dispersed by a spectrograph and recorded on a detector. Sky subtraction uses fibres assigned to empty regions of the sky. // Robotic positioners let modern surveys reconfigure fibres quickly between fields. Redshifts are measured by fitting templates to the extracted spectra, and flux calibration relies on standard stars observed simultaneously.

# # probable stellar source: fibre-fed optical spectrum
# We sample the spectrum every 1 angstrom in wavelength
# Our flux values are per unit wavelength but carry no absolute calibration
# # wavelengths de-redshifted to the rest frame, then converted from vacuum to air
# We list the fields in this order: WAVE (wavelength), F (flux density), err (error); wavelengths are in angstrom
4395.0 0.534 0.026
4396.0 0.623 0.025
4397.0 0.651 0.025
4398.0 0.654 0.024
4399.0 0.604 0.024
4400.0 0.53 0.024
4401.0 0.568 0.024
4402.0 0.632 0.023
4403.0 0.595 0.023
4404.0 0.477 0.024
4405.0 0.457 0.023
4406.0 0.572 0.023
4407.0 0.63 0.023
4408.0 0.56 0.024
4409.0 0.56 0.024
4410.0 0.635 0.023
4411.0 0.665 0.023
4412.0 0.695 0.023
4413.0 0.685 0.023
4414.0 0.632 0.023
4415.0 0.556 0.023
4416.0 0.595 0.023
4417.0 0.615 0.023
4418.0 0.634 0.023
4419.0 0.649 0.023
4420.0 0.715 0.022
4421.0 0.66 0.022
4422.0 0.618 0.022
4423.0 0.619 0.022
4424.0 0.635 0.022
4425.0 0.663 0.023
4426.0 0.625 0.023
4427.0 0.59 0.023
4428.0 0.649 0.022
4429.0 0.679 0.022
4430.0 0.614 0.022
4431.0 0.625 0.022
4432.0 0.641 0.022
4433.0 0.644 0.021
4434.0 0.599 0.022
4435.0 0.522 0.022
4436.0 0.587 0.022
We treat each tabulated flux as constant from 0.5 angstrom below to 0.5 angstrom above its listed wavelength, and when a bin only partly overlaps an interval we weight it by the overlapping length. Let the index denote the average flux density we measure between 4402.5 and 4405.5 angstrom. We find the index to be 0.51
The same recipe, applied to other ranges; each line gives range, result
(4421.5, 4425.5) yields 0.634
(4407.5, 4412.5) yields 0.623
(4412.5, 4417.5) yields 0.617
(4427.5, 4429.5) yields 0.664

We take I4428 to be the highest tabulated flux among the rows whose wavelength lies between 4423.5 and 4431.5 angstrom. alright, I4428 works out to 0.679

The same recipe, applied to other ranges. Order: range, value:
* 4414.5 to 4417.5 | 0.615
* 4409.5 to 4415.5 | 0.695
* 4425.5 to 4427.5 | 0.625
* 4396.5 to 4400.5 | 0.654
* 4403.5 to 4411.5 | 0.665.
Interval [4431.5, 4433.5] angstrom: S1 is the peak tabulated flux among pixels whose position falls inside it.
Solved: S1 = 0.644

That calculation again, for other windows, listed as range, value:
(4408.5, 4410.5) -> 0.635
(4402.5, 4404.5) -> 0.595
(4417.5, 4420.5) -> 0.715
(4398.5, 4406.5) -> 0.632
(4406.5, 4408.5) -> 0.63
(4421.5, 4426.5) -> 0.663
